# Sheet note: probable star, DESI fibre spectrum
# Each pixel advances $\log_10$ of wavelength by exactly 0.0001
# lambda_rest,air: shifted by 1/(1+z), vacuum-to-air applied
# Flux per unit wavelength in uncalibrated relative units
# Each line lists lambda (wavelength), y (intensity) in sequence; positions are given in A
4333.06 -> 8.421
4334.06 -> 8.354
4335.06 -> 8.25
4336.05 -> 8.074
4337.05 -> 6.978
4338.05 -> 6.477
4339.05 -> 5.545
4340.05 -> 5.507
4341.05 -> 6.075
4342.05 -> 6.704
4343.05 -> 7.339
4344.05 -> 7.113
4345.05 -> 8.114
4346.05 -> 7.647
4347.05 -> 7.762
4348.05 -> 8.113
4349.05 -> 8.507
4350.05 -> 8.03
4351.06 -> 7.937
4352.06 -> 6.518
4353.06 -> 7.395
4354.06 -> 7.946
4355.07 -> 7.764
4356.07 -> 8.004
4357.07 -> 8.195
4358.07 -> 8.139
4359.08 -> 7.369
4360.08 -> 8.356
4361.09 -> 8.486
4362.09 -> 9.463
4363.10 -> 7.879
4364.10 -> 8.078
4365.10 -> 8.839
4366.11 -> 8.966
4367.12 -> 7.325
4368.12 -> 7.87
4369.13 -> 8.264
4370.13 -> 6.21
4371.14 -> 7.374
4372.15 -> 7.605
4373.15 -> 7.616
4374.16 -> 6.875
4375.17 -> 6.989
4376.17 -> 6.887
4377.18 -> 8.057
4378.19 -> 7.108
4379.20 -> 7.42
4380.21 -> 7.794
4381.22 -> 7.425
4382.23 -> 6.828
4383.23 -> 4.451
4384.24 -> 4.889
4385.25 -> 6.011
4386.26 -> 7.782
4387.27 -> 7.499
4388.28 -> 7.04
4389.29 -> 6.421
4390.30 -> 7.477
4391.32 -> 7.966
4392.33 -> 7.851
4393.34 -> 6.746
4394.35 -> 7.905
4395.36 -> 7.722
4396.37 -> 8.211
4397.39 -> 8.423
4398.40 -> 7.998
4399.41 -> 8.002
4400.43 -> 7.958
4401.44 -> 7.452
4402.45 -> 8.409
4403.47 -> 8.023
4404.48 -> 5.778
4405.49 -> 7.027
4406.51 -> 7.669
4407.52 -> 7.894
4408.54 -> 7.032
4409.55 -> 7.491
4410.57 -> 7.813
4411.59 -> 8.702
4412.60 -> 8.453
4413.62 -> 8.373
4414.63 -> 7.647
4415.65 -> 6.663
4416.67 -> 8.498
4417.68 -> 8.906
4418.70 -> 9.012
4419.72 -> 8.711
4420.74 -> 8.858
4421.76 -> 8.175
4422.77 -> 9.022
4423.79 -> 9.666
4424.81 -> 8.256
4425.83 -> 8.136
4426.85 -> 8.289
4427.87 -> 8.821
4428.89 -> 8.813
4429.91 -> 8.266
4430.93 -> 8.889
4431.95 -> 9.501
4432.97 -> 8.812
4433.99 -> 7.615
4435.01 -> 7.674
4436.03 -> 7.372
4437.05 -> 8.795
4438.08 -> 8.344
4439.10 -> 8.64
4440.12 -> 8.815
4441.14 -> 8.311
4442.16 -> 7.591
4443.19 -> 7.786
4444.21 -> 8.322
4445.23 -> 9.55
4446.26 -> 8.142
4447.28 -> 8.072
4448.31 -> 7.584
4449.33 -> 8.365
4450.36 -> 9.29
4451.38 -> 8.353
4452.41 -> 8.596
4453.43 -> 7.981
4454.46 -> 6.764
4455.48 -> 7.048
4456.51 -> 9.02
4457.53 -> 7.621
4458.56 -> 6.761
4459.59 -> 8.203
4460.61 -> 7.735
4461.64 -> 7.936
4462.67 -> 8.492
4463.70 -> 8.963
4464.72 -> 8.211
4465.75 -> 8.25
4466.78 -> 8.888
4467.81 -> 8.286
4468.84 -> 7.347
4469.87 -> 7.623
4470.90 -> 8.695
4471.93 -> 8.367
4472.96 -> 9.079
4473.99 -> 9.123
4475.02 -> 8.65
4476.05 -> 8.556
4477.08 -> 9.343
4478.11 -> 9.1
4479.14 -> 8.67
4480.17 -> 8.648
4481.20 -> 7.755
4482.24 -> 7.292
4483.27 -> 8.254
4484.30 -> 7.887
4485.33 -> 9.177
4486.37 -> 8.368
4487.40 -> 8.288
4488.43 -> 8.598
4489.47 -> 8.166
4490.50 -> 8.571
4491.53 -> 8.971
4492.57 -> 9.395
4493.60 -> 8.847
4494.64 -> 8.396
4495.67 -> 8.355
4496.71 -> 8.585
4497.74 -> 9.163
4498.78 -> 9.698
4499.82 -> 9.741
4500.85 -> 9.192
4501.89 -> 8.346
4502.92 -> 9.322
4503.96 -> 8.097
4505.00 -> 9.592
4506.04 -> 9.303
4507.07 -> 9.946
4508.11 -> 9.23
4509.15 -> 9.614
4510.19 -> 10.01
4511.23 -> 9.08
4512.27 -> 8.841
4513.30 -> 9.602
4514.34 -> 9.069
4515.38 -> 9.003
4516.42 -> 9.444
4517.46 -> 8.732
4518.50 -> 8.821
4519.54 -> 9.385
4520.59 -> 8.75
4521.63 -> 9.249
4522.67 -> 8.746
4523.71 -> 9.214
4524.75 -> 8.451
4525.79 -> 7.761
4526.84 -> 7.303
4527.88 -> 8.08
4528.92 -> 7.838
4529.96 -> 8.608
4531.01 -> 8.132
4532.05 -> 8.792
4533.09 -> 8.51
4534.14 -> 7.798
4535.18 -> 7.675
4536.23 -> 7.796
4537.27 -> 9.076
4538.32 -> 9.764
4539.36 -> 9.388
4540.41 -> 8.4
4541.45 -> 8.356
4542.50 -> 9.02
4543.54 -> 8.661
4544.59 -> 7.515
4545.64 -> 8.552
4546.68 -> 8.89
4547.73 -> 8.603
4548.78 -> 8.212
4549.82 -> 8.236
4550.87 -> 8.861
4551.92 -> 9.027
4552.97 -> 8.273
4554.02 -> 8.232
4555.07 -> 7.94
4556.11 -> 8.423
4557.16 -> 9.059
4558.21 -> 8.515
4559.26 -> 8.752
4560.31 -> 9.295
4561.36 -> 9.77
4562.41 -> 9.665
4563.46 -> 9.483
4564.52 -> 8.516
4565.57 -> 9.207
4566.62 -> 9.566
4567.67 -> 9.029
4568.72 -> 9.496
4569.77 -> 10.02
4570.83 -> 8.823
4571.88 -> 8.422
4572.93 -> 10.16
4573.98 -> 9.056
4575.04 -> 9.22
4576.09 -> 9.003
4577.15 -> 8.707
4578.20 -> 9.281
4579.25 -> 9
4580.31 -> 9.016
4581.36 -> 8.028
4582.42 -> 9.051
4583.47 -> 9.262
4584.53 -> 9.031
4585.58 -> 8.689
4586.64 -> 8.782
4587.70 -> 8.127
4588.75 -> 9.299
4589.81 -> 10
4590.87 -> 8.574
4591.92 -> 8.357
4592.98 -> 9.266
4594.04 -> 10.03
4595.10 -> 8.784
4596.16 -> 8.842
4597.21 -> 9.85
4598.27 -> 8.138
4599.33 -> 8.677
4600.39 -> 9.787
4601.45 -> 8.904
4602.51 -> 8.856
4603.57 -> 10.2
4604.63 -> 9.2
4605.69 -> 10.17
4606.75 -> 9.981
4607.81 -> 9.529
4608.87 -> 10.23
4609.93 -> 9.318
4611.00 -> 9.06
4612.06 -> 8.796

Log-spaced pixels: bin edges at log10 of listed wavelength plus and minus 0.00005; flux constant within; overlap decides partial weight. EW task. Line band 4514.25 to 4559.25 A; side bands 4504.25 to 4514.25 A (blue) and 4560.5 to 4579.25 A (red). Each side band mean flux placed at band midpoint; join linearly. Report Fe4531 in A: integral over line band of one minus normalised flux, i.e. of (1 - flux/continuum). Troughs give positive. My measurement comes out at 3.8 A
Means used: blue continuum 9.42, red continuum 9.25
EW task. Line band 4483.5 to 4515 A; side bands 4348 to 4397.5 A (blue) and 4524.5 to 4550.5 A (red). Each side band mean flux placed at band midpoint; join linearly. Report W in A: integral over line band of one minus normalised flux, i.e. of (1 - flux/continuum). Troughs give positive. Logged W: -3.03 A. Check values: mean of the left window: 7.55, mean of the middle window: 8.98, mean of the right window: 8.38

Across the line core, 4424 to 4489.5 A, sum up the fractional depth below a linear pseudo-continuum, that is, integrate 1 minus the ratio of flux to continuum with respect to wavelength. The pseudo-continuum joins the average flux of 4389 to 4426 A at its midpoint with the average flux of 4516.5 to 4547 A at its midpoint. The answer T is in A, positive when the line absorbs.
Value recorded -1.06 A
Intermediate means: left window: 7.96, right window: 8.54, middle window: 8.32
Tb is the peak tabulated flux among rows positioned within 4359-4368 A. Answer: 9.463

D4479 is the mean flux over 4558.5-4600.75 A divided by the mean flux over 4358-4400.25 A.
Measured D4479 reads 1.2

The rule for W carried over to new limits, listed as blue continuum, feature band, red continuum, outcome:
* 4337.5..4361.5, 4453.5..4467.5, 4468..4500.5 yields 0.68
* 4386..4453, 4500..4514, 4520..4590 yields -1.18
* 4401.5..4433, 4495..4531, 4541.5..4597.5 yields -1.11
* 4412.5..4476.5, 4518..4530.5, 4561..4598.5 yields 0.38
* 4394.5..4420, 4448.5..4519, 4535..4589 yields -2.06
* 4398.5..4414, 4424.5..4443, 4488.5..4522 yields -0.61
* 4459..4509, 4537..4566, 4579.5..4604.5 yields 0.37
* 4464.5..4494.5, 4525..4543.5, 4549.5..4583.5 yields 0.89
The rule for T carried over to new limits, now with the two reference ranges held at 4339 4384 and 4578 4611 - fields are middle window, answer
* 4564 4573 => -0.2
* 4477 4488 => 0.0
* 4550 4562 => 0.2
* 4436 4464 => -0.1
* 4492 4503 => -0.7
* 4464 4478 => -0.4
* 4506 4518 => -1.0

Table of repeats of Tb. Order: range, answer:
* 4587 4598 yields 10.03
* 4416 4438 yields 9.666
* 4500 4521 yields 10.01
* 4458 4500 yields 9.741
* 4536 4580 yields 10.16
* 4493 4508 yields 9.946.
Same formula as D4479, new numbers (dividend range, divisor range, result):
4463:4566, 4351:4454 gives 1.10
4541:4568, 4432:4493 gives 1.05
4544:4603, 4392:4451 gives 1.09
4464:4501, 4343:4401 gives 1.13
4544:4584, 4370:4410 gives 1.22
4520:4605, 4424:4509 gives 1.04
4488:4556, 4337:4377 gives 1.16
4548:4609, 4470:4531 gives 1.03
